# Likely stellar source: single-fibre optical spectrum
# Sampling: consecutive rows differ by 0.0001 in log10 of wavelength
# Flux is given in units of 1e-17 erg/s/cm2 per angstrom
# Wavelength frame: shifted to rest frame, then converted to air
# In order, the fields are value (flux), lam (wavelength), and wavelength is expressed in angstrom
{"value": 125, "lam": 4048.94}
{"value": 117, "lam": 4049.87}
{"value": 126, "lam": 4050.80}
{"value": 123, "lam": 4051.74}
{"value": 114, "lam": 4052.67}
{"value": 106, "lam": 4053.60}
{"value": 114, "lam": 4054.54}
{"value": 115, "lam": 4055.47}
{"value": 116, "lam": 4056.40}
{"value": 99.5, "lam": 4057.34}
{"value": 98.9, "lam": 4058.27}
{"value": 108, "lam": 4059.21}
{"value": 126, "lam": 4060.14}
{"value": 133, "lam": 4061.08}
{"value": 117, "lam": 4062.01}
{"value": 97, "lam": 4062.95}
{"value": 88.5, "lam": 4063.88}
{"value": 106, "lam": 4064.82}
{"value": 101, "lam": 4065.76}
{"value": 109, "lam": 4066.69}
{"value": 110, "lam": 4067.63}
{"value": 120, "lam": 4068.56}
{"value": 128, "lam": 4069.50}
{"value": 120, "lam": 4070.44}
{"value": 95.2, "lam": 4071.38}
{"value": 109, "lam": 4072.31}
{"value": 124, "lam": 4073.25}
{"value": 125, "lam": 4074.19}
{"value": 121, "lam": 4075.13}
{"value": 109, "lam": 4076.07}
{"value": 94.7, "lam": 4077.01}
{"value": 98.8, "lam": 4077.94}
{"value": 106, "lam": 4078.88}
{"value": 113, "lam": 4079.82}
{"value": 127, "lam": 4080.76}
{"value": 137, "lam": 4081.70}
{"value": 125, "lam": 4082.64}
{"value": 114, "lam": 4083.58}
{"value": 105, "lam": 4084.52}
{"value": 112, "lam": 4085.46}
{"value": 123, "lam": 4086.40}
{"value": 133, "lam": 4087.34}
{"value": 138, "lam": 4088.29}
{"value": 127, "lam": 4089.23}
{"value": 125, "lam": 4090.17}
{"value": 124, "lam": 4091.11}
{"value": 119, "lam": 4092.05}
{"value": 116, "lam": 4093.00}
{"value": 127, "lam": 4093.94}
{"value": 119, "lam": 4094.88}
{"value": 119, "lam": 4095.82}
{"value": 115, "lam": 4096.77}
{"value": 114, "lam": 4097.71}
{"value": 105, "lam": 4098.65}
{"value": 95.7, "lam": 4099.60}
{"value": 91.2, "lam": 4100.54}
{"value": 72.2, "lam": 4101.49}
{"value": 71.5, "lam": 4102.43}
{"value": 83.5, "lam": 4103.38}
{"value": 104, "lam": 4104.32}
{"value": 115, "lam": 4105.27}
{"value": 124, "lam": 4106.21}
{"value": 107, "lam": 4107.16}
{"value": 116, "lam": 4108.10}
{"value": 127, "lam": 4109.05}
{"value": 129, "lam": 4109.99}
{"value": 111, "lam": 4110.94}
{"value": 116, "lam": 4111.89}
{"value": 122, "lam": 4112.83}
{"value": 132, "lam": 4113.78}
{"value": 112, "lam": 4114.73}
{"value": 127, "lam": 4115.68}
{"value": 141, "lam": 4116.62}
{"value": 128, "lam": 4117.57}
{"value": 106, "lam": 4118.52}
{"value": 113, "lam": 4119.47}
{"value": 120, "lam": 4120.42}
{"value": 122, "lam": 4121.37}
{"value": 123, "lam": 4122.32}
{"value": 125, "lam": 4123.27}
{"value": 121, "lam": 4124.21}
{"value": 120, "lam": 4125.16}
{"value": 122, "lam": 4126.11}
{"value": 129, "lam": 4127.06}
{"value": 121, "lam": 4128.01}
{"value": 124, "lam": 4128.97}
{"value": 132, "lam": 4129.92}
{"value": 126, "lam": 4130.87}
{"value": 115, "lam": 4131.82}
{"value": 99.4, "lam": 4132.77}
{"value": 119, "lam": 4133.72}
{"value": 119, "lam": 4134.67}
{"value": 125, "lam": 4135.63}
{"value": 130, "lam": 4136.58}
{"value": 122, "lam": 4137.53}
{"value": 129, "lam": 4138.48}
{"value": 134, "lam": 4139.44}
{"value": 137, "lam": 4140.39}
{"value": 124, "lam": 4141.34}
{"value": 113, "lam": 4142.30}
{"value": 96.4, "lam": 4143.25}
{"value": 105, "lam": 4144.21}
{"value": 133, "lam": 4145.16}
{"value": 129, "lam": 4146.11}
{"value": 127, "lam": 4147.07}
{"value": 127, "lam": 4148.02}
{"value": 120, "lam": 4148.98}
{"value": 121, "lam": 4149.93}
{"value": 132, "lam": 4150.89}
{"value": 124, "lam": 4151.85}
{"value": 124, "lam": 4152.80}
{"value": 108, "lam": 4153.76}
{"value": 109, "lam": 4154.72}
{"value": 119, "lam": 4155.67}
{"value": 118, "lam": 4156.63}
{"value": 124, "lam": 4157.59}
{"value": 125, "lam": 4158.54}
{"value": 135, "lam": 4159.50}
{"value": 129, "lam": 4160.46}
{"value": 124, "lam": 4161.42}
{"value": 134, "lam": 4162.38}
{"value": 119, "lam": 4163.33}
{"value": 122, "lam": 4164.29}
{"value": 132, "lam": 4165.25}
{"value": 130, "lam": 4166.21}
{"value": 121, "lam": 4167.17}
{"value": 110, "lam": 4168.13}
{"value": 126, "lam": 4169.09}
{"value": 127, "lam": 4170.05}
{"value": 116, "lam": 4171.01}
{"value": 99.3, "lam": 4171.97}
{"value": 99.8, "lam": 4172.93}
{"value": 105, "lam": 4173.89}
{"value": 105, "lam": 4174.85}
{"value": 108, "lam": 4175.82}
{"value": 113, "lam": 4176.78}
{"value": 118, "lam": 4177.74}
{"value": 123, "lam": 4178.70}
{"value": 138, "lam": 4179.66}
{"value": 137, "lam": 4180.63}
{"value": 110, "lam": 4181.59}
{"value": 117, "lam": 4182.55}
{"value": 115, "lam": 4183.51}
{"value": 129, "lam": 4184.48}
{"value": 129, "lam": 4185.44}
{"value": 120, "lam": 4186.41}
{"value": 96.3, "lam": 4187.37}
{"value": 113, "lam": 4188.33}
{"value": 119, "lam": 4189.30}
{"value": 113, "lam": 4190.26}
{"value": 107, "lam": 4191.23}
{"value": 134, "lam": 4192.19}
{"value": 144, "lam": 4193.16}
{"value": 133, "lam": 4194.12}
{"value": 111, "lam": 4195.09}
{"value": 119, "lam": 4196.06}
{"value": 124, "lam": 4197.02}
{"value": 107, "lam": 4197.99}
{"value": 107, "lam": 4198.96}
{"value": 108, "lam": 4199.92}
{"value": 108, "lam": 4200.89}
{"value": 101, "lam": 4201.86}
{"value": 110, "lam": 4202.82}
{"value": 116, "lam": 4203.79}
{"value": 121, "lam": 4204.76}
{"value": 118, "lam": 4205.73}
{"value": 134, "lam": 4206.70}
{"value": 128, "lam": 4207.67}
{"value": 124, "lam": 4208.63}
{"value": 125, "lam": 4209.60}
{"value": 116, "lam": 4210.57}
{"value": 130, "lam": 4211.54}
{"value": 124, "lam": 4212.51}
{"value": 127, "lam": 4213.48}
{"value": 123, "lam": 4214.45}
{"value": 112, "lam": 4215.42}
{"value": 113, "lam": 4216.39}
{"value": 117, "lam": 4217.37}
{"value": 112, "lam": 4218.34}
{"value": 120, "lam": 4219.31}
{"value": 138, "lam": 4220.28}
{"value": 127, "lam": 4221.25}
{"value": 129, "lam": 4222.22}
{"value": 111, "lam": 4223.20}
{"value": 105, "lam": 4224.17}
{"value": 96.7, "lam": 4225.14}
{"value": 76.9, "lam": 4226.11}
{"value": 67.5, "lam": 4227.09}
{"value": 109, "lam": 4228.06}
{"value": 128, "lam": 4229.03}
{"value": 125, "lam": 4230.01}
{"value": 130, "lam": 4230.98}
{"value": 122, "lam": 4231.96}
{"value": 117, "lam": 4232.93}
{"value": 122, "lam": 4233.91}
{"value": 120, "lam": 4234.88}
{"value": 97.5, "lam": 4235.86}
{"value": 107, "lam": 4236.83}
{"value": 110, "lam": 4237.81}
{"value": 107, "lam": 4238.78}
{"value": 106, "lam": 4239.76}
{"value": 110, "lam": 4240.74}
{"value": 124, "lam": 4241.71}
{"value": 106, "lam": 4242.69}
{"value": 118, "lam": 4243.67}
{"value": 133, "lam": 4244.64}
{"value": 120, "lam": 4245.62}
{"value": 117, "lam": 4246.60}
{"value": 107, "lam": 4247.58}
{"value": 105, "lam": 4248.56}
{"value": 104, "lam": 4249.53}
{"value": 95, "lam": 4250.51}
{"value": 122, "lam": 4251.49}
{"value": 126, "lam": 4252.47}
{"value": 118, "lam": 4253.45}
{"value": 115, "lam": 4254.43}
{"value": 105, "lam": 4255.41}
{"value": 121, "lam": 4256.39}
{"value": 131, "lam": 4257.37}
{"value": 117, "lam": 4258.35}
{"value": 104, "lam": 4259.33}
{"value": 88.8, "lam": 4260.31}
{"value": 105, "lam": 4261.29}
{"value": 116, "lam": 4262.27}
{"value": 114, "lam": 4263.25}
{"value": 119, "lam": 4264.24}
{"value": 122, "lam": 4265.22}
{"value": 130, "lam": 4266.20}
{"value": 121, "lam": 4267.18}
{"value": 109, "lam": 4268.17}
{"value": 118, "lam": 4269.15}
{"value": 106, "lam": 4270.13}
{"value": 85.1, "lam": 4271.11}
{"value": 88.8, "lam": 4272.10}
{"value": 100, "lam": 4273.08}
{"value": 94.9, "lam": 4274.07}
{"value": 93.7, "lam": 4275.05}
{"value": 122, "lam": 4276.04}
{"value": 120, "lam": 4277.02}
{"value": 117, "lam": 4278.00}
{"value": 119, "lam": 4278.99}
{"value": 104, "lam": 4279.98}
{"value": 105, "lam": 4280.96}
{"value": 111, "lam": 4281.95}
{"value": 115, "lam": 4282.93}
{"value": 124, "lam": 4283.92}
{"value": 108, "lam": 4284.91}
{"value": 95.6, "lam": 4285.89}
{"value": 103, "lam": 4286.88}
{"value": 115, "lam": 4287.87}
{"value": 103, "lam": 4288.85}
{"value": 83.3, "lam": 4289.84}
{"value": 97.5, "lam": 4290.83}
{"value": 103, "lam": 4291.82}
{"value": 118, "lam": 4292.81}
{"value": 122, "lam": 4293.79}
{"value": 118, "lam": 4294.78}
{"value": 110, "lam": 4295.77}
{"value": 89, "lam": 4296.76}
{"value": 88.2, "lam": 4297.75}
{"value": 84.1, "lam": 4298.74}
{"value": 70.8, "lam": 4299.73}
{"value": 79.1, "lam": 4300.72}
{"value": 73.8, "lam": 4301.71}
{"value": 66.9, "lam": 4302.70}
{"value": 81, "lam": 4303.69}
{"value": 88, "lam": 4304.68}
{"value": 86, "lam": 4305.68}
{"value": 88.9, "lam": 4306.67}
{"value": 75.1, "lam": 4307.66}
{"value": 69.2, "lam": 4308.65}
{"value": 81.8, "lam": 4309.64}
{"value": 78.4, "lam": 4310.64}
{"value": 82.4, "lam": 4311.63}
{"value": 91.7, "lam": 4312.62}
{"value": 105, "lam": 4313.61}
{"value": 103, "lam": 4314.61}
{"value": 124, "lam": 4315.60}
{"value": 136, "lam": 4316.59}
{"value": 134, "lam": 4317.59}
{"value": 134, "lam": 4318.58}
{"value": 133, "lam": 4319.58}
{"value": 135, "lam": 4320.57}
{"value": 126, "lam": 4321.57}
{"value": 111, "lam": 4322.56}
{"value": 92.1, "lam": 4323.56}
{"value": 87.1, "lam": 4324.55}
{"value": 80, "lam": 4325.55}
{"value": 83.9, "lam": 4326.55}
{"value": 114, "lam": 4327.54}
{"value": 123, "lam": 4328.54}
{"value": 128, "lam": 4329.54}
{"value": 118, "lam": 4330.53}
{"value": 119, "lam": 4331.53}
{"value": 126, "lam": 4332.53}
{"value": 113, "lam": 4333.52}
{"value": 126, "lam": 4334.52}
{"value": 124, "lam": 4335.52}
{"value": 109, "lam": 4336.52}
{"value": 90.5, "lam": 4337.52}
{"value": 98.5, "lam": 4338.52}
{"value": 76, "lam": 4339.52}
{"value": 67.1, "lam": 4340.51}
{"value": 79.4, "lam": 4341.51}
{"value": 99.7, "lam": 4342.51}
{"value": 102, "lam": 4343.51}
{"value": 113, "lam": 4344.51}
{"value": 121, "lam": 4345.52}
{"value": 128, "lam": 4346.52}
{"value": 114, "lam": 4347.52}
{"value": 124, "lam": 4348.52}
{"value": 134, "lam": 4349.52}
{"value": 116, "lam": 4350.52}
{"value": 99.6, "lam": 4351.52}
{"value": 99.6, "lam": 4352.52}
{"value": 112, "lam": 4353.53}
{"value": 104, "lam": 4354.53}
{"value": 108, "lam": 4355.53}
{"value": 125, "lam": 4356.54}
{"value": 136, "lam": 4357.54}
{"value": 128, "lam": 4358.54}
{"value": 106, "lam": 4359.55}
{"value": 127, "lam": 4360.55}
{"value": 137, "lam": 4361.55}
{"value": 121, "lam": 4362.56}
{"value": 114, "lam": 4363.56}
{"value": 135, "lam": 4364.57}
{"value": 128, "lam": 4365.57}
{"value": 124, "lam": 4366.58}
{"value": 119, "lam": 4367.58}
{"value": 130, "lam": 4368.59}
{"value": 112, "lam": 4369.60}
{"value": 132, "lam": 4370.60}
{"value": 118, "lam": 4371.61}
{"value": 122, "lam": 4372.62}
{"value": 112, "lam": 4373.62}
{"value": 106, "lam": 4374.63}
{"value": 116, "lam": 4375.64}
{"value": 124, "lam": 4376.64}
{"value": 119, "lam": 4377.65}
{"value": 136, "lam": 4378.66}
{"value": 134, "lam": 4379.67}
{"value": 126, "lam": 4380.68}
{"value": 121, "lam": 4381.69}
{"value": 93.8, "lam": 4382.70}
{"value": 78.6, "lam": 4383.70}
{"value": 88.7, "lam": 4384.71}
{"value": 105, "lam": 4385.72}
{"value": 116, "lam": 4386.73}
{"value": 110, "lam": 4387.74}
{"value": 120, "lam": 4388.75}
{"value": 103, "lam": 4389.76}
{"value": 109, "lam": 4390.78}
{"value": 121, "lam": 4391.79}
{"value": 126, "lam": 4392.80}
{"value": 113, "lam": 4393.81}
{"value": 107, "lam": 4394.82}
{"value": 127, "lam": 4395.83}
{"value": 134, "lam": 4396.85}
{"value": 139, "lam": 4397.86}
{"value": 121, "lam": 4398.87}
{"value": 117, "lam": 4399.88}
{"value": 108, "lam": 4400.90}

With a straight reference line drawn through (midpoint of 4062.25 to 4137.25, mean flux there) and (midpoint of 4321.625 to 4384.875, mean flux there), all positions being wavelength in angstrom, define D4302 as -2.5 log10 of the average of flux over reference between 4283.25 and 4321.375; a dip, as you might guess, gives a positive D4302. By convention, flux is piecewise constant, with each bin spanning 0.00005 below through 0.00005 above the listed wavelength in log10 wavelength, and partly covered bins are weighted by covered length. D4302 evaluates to 0.14 mag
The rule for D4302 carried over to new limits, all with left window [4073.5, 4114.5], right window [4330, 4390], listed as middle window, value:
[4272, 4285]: 0.05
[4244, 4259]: -0.01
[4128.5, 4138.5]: -0.07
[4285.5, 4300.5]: 0.15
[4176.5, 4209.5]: -0.05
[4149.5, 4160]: -0.07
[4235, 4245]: 0.02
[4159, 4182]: -0.05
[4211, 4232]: -0.01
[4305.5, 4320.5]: 0.11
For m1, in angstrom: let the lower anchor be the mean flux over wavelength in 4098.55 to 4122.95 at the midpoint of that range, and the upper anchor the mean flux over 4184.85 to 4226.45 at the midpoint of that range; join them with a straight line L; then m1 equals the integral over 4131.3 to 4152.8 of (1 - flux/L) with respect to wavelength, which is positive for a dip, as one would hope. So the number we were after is -1.49 angstrom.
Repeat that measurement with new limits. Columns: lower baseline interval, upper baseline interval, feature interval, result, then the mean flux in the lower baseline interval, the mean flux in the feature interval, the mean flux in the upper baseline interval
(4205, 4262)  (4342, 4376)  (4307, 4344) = 4.01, 115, 105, 118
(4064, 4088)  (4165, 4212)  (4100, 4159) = -1.11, 114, 118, 118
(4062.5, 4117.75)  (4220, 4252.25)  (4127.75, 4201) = -4.49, 114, 120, 112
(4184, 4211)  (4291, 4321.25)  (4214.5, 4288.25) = -2.40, 118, 112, 98.5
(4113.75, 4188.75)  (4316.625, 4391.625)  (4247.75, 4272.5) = 1.22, 121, 111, 114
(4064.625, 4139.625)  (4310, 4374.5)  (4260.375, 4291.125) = 1.56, 117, 108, 113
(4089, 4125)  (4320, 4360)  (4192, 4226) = -1.78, 115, 119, 110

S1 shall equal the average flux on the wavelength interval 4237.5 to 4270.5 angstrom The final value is 114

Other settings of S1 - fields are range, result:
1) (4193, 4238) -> 116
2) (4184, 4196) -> 121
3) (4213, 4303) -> 109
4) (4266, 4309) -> 99.9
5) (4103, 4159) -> 121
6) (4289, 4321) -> 97.8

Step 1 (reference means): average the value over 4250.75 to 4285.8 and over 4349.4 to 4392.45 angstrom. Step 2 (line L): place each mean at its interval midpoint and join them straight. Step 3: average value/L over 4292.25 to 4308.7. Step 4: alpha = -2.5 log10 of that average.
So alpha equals 0.26 mag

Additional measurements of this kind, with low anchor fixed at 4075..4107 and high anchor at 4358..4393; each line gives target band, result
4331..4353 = 0.085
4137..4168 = -0.090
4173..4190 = -0.027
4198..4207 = 0.014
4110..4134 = -0.077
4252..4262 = 0.021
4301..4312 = 0.418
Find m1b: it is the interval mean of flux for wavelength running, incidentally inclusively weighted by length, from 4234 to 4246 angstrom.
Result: 113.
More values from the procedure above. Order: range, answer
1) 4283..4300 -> 103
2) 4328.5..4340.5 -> 110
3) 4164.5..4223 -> 119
